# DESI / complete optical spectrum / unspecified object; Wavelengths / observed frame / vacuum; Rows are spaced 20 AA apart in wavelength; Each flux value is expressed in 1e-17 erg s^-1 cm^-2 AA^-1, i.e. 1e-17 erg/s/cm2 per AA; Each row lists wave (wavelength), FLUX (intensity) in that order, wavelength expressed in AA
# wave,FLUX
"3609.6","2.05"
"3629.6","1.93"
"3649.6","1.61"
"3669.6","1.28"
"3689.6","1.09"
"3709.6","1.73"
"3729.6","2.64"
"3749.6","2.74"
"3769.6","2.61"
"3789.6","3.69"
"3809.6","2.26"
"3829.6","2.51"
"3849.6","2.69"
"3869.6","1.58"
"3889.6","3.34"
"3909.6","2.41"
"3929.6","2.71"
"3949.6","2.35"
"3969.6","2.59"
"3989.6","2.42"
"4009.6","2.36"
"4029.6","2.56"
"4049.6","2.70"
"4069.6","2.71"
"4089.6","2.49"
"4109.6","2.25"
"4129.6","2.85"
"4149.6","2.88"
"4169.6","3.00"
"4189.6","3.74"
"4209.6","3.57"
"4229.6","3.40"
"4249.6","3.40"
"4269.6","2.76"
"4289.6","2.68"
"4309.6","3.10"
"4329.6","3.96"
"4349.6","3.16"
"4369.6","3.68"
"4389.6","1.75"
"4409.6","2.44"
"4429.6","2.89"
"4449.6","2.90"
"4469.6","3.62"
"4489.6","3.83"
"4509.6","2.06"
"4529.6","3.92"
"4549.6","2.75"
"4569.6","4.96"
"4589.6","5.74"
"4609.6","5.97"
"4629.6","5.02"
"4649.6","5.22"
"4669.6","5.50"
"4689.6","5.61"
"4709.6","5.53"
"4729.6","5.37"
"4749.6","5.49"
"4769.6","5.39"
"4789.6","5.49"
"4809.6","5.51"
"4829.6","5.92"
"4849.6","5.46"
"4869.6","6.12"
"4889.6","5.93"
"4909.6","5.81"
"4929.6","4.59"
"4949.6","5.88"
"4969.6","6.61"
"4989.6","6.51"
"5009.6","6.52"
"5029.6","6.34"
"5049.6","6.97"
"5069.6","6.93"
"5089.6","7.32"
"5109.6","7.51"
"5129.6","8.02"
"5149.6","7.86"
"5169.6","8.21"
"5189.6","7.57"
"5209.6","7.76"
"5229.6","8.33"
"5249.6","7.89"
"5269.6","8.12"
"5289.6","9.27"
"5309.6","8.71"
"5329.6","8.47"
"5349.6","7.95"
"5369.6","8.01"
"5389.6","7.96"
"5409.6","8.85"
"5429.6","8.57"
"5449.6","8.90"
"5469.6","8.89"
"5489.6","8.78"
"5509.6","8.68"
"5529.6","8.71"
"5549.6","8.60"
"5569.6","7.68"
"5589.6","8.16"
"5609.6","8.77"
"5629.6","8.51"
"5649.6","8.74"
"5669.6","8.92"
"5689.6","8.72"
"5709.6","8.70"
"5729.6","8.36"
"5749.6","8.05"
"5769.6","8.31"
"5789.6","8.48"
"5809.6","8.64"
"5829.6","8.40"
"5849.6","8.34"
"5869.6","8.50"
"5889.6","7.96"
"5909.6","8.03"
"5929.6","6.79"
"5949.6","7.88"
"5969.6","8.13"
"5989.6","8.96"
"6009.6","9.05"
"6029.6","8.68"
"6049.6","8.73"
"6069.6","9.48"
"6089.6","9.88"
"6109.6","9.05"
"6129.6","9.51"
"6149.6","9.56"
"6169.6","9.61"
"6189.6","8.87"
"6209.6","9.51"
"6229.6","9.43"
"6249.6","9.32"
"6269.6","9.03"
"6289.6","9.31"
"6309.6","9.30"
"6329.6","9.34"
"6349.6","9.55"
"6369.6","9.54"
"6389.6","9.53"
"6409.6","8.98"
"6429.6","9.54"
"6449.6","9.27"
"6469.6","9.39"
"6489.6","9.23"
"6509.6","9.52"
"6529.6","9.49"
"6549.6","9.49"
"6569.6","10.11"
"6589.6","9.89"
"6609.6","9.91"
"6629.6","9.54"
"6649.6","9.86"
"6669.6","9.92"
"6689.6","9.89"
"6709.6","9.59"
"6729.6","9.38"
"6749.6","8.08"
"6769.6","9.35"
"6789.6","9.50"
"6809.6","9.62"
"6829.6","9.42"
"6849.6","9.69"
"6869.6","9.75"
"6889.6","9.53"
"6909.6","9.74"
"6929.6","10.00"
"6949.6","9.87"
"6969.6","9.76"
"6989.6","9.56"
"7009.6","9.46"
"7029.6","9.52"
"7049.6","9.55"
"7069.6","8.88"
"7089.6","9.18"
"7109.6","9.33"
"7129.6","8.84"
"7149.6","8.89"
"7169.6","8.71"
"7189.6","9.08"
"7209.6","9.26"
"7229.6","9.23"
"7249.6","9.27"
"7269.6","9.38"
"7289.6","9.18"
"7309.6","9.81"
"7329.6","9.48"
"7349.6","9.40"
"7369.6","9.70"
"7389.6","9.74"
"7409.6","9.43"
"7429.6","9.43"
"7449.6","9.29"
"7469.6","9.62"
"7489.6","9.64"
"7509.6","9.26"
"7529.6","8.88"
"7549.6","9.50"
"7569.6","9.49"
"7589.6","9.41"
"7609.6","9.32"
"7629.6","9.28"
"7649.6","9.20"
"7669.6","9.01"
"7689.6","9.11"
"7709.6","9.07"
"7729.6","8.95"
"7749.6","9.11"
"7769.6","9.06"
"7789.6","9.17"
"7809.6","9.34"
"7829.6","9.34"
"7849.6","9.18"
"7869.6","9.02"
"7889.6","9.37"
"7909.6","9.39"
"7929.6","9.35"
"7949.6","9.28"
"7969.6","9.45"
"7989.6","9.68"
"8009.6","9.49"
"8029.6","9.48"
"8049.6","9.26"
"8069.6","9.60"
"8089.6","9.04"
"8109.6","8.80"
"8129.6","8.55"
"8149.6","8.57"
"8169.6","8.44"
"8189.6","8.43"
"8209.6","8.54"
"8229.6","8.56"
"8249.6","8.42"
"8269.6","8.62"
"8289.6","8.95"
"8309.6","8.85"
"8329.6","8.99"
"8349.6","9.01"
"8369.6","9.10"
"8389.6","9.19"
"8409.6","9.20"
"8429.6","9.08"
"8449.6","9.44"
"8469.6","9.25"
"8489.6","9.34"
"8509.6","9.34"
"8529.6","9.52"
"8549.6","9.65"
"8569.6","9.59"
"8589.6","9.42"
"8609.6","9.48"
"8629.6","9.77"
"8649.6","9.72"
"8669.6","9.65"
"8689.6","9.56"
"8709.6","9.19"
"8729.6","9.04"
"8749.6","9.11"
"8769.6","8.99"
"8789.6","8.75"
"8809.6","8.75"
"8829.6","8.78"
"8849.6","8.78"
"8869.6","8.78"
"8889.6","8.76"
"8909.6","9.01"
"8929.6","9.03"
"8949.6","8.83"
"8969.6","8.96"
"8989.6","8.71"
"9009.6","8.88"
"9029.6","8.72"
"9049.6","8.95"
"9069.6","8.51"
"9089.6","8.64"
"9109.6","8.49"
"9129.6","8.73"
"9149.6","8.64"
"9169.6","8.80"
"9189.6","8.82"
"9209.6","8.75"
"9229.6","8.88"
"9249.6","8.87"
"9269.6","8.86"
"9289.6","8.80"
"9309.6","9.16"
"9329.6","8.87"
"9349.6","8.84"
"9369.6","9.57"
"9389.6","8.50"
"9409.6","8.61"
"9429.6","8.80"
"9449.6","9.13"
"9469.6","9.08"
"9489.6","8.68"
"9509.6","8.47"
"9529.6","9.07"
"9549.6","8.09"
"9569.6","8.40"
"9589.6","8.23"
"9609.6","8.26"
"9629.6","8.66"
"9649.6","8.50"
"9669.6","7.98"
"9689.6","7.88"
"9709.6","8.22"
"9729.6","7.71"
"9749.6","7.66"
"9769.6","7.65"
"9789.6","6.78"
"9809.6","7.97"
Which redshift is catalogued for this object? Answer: 0.15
